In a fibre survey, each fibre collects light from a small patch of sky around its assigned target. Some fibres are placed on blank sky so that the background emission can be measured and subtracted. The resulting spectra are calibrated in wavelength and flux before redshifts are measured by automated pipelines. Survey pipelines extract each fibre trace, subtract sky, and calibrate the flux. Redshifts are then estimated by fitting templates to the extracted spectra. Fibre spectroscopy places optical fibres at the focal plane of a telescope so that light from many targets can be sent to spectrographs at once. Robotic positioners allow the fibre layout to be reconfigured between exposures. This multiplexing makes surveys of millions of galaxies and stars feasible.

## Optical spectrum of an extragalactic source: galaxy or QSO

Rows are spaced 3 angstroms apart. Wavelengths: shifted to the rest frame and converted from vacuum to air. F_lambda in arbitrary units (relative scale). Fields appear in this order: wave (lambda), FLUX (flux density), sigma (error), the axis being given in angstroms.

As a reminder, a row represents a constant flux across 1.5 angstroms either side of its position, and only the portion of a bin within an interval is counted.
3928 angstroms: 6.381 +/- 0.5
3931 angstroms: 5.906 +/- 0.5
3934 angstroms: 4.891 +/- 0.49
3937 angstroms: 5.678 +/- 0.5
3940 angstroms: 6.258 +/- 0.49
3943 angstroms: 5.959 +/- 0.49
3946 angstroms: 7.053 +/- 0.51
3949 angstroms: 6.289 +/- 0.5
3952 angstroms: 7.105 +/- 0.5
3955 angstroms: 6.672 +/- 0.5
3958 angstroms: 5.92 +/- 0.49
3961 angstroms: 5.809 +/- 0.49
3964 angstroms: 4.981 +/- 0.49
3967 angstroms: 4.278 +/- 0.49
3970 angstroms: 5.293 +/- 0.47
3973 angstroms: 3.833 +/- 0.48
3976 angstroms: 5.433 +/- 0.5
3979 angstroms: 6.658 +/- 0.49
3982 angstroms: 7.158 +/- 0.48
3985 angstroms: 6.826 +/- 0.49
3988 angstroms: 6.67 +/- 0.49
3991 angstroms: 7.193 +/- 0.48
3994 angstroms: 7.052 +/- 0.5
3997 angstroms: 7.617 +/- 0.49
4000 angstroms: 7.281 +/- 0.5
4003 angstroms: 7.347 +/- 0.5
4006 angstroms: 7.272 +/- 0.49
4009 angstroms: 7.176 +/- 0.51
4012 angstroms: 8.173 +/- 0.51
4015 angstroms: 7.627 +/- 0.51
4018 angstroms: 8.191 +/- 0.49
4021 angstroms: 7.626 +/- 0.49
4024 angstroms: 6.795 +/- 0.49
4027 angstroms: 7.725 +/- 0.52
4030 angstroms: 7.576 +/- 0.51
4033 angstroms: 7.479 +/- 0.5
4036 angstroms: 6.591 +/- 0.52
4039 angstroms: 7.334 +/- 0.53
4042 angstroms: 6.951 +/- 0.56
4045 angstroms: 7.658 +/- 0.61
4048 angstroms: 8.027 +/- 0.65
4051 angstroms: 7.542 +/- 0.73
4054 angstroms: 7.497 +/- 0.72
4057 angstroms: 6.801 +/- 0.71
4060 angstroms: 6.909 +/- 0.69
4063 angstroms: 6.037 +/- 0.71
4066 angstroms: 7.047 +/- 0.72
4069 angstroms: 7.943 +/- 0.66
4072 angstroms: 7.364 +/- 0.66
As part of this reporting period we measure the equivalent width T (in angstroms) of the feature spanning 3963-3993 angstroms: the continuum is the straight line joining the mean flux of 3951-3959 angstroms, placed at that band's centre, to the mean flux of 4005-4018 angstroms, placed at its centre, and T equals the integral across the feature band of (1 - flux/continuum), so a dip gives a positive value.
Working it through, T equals 5.0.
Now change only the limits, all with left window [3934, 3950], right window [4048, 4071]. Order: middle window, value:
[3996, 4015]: -2.26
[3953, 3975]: 3.51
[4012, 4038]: -2.38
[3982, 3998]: -1.25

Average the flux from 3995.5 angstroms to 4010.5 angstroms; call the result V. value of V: 7.34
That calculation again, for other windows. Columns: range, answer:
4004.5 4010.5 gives 7.22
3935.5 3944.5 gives 5.96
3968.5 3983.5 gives 5.67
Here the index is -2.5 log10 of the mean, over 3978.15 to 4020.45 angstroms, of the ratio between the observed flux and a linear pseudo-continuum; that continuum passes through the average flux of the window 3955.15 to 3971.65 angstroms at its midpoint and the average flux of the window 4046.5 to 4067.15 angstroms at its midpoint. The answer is -0.21 mag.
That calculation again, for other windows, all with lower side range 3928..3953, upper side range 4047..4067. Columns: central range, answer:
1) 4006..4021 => -0.15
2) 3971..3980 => 0.22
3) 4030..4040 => -0.04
